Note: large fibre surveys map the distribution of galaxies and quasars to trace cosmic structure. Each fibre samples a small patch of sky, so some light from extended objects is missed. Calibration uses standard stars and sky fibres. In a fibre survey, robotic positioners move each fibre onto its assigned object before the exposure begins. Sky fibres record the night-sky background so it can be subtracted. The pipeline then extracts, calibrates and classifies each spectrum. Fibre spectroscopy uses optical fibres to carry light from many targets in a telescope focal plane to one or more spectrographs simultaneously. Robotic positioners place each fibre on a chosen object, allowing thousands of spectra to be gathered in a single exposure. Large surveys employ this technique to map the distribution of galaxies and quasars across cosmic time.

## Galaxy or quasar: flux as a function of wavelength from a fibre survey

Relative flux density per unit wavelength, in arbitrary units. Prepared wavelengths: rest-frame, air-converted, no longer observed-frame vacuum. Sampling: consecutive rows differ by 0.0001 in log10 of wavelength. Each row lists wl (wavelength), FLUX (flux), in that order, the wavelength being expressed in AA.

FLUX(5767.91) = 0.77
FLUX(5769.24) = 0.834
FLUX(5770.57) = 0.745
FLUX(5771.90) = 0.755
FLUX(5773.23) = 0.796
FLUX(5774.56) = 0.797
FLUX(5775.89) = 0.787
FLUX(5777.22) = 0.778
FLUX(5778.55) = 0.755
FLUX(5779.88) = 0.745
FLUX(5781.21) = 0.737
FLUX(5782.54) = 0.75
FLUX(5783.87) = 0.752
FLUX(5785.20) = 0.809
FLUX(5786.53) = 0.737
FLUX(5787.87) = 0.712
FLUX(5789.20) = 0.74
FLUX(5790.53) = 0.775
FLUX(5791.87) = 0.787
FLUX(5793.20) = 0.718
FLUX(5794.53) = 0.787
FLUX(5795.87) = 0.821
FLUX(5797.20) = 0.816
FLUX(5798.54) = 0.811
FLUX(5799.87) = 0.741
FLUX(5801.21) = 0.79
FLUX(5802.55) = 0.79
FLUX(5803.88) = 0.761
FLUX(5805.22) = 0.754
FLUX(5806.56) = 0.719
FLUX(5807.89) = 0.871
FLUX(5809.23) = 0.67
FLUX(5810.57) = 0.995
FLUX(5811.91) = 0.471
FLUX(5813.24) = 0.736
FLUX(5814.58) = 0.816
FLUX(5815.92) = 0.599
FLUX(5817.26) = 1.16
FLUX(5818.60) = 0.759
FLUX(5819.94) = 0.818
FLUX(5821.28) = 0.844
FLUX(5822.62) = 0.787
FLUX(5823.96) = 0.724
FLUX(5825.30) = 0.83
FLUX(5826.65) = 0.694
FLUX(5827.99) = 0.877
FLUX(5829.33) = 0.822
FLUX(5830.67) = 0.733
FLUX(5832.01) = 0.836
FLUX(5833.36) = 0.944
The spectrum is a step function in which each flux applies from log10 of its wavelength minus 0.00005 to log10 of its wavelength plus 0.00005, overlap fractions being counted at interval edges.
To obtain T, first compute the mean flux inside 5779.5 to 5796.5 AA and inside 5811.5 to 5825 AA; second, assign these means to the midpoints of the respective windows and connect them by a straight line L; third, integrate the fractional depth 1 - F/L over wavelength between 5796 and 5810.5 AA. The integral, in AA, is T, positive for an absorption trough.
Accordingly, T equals -0.3 AA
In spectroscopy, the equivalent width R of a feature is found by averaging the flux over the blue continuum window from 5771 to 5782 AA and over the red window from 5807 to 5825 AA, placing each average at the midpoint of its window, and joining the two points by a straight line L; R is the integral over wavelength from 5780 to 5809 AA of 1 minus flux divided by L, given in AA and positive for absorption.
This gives 0.3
